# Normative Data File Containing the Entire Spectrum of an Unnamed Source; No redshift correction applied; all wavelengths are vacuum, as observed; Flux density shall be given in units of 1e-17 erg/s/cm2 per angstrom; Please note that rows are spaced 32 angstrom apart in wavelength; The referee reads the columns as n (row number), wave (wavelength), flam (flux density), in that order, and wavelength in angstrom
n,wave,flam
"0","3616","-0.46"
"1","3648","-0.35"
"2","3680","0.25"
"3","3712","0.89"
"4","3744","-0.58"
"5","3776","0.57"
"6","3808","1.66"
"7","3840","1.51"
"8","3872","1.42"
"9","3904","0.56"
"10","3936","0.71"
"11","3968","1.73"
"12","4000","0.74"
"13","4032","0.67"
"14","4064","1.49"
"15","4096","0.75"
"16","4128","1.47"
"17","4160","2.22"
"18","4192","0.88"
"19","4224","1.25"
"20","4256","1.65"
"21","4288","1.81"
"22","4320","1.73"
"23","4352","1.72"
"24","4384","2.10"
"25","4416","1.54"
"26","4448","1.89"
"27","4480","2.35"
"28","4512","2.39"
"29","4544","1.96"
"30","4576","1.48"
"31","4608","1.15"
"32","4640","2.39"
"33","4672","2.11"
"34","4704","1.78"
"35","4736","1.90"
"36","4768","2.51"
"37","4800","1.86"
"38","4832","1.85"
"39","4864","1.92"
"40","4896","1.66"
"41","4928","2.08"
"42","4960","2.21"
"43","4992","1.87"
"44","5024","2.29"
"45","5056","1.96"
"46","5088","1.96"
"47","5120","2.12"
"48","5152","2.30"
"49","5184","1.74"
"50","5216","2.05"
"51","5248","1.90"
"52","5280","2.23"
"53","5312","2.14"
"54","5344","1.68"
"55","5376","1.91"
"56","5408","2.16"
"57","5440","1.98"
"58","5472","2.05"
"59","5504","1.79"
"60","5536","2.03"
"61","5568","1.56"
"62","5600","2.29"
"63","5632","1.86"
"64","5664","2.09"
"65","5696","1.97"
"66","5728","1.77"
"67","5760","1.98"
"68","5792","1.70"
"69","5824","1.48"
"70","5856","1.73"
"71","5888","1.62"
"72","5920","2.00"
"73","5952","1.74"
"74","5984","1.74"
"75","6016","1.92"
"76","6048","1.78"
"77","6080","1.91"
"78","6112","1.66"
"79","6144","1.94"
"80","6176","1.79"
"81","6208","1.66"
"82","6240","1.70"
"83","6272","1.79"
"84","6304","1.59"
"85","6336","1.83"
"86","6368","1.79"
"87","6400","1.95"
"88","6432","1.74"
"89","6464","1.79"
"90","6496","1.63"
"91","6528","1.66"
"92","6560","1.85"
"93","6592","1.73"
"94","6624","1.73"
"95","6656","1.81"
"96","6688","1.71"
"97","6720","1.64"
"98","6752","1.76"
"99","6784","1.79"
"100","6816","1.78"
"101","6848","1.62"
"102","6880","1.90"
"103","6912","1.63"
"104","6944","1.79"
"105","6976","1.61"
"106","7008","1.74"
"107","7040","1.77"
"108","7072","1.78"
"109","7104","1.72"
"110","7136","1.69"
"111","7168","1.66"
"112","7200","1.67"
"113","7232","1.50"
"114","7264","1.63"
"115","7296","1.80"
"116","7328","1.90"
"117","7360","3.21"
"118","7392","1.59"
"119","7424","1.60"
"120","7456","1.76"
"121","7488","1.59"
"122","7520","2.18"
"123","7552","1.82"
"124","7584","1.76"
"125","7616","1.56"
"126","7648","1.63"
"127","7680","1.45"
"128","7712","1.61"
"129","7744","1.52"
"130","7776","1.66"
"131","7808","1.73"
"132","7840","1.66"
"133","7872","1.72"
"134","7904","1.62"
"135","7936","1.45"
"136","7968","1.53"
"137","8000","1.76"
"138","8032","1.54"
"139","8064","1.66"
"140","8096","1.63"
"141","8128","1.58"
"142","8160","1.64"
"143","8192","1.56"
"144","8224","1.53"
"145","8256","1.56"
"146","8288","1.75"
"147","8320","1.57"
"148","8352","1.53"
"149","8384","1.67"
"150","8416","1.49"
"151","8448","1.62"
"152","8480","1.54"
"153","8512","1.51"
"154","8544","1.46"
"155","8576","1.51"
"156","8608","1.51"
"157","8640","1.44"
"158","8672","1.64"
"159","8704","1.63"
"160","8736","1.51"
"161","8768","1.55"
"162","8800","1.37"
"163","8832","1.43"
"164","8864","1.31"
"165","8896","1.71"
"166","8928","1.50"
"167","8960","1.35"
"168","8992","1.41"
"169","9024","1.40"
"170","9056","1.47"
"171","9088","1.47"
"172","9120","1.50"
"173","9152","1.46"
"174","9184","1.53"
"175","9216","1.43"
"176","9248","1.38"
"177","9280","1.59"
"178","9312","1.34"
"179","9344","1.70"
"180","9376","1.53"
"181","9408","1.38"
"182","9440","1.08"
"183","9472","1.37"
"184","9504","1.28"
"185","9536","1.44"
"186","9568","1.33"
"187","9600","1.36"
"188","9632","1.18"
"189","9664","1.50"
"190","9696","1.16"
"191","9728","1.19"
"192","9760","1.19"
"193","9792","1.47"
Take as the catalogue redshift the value 0.12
